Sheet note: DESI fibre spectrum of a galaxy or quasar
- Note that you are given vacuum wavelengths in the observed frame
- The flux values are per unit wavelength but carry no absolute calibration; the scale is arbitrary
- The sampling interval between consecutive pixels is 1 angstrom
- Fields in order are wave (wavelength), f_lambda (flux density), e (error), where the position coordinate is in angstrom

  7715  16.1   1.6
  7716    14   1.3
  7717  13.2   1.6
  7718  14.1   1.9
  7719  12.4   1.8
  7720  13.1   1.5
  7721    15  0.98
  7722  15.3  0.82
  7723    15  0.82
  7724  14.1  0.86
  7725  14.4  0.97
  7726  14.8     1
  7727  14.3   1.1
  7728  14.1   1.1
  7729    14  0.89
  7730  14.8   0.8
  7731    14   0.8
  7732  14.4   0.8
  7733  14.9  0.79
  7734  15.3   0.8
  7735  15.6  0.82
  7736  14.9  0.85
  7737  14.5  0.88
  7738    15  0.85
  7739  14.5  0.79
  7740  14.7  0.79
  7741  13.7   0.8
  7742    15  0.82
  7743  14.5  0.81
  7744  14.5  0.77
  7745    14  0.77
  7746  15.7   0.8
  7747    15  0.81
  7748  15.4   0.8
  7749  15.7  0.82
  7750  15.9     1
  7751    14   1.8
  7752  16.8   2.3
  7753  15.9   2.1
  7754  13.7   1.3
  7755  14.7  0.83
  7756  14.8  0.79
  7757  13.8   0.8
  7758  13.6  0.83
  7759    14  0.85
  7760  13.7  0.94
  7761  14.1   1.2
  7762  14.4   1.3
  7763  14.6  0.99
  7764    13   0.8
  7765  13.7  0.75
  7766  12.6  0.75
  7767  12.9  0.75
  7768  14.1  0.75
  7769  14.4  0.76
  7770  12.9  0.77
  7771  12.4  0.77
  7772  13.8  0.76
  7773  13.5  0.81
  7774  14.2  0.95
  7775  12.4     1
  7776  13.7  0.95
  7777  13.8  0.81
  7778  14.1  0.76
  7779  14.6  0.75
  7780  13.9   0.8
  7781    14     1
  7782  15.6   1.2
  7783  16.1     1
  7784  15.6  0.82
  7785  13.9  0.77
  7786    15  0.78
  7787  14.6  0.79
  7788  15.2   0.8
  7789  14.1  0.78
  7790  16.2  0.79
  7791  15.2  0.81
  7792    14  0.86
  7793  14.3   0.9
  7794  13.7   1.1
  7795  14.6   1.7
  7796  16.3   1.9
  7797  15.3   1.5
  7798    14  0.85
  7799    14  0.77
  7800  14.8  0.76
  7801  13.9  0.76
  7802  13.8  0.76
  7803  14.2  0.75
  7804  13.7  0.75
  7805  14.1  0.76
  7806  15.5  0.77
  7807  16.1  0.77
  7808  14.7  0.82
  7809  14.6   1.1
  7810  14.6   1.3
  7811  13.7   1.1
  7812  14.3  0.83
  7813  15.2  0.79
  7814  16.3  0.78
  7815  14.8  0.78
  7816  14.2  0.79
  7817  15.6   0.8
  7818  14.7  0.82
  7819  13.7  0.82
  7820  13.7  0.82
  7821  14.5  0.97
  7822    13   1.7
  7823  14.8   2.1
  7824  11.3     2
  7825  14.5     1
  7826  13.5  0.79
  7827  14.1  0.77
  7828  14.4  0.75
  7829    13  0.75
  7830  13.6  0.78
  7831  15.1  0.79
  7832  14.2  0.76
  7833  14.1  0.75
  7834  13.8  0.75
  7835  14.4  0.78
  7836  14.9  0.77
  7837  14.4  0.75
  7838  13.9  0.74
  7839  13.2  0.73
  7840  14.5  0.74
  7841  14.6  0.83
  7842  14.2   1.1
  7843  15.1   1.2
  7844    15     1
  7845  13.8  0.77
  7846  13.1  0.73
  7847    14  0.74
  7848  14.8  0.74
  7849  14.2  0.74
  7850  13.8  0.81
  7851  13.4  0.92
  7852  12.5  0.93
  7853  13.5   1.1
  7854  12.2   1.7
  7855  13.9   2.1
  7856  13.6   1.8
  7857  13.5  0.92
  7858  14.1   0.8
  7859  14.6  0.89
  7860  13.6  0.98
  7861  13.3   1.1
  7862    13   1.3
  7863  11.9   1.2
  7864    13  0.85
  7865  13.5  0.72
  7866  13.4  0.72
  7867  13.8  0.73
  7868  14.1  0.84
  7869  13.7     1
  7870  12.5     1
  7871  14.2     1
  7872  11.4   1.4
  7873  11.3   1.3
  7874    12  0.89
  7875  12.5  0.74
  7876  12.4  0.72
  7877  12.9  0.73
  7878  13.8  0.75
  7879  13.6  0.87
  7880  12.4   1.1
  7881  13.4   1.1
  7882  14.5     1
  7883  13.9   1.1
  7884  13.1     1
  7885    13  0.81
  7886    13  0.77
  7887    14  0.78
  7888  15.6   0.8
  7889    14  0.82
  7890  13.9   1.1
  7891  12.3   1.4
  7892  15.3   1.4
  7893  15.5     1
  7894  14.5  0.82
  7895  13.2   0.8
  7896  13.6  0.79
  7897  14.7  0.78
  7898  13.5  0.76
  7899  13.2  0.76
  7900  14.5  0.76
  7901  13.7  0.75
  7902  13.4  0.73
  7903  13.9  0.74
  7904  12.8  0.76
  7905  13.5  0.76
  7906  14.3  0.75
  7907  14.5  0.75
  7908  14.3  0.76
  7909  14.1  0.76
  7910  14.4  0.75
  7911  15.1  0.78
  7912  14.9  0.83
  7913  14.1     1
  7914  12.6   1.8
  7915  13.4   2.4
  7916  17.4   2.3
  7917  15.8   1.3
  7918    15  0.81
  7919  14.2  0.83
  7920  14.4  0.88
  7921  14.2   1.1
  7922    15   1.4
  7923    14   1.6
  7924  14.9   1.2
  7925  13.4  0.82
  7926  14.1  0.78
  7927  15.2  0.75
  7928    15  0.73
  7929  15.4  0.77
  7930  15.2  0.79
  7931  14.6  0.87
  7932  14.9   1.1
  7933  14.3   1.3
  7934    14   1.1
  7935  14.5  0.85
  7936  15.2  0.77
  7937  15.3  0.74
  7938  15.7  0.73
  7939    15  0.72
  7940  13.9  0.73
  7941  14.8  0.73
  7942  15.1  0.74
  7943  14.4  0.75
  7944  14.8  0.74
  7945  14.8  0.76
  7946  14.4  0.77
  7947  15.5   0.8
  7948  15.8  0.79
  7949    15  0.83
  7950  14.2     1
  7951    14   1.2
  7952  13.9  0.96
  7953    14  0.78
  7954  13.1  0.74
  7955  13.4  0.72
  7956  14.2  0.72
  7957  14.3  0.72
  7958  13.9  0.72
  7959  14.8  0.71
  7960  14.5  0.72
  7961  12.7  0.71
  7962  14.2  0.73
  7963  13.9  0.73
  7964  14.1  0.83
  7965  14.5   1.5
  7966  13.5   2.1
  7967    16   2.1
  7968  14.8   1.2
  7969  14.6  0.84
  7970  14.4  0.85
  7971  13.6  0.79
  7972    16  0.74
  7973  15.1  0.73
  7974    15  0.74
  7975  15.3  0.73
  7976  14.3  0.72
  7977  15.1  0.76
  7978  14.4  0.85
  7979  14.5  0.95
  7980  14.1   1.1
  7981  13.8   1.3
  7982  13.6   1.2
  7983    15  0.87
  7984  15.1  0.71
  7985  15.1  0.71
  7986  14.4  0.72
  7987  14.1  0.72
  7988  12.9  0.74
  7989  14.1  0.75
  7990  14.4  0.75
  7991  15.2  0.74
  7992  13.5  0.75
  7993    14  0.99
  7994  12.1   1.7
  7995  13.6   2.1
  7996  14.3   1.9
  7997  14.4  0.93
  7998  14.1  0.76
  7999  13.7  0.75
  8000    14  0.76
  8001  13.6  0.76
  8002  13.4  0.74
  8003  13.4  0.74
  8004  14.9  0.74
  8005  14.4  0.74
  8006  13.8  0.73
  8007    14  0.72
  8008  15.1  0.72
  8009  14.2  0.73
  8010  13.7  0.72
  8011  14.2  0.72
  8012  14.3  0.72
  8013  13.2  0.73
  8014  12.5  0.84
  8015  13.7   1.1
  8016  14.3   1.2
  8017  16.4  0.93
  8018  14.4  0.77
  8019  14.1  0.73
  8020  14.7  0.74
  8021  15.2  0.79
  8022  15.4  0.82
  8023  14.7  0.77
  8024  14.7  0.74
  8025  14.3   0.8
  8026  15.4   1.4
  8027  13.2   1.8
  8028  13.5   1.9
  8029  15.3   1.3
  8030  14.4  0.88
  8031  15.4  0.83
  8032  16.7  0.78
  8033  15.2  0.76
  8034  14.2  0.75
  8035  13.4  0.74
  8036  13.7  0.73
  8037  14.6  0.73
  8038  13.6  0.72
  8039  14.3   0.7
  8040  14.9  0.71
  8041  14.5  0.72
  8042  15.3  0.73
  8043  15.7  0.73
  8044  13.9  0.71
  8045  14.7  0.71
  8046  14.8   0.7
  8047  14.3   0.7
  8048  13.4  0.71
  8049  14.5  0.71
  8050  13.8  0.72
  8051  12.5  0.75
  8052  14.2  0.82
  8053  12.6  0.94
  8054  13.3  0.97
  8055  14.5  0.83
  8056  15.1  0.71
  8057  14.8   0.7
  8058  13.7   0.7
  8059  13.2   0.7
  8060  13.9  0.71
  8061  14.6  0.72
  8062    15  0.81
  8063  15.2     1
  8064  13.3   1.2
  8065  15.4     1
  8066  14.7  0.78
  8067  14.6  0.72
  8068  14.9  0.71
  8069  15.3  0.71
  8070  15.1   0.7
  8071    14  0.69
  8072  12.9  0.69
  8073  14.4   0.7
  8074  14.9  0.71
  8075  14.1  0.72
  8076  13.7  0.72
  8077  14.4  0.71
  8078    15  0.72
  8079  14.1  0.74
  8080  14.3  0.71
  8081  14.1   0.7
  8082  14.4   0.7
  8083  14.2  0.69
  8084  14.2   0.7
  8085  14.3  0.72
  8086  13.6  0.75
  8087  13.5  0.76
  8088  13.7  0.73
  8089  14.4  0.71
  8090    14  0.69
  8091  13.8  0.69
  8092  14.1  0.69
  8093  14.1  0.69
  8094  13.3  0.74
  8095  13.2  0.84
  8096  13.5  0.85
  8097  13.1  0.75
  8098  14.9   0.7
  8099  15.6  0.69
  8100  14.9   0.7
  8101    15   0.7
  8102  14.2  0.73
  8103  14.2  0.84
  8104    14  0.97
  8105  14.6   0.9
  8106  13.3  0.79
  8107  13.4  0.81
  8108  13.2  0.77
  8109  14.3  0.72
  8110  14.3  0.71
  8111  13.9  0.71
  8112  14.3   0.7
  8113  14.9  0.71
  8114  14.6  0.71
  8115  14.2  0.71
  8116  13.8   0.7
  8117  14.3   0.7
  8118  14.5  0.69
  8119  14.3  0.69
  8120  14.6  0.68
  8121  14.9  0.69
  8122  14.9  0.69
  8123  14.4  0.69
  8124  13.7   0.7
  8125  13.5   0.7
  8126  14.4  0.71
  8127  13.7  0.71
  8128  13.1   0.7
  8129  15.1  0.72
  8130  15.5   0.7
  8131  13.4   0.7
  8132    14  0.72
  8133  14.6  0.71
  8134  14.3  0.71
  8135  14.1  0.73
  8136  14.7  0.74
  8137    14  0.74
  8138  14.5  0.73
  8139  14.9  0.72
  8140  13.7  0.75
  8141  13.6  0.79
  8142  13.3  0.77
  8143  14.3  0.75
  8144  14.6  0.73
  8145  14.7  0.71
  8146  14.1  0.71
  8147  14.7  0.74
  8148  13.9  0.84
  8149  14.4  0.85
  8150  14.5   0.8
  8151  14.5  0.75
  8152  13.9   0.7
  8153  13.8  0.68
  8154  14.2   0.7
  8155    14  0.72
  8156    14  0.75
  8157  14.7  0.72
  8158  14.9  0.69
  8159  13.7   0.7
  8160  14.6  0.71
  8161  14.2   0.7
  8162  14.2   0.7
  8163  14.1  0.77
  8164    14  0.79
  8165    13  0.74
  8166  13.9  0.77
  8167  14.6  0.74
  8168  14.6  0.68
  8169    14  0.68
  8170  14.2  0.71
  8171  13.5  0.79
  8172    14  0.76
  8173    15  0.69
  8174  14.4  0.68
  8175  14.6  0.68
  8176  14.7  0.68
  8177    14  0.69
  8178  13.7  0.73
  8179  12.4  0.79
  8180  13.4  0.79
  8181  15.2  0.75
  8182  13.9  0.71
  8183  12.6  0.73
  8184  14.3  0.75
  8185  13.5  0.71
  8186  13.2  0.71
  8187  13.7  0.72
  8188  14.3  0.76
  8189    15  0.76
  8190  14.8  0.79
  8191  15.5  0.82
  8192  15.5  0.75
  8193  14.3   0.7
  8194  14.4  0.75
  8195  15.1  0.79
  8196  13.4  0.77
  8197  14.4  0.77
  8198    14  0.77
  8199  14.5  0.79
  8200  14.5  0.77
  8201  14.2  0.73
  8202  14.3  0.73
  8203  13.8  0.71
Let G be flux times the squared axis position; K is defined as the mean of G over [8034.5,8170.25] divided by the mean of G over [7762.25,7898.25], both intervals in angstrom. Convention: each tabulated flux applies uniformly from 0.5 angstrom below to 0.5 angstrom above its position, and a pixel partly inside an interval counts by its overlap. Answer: 1.1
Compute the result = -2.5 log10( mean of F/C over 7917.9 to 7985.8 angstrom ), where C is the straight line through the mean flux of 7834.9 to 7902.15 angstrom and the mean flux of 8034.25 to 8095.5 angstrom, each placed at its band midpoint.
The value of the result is -0.05 mag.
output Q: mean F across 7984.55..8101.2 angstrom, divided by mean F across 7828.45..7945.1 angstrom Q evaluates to 1.02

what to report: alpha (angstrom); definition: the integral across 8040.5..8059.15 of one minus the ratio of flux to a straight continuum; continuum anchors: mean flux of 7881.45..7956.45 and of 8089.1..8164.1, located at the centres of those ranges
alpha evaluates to 0.1 angstrom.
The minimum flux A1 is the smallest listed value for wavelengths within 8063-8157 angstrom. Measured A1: 12.9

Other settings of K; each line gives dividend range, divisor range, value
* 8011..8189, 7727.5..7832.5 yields 1.07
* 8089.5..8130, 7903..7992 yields 1.02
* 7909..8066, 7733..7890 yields 1.07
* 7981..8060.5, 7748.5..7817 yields 1.05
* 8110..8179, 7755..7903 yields 1.10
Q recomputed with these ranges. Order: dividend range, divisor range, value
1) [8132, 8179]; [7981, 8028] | 1.00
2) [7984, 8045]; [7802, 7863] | 1.02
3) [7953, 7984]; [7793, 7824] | 0.99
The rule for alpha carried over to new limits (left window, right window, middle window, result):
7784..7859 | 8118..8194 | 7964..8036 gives -0.6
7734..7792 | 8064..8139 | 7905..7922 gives -0.2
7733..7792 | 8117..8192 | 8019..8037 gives -0.5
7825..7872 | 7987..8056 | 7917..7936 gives -0.9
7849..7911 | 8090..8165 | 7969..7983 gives -0.8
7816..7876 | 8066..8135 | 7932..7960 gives -1.3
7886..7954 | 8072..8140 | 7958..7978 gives -0.2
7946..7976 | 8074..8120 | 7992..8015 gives 0.8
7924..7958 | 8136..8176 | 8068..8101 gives 0.4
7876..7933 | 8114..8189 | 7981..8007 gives 0.2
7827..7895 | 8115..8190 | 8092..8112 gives 0.0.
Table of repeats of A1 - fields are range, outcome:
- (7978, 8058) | 12.1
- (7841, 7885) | 11.3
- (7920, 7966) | 12.7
